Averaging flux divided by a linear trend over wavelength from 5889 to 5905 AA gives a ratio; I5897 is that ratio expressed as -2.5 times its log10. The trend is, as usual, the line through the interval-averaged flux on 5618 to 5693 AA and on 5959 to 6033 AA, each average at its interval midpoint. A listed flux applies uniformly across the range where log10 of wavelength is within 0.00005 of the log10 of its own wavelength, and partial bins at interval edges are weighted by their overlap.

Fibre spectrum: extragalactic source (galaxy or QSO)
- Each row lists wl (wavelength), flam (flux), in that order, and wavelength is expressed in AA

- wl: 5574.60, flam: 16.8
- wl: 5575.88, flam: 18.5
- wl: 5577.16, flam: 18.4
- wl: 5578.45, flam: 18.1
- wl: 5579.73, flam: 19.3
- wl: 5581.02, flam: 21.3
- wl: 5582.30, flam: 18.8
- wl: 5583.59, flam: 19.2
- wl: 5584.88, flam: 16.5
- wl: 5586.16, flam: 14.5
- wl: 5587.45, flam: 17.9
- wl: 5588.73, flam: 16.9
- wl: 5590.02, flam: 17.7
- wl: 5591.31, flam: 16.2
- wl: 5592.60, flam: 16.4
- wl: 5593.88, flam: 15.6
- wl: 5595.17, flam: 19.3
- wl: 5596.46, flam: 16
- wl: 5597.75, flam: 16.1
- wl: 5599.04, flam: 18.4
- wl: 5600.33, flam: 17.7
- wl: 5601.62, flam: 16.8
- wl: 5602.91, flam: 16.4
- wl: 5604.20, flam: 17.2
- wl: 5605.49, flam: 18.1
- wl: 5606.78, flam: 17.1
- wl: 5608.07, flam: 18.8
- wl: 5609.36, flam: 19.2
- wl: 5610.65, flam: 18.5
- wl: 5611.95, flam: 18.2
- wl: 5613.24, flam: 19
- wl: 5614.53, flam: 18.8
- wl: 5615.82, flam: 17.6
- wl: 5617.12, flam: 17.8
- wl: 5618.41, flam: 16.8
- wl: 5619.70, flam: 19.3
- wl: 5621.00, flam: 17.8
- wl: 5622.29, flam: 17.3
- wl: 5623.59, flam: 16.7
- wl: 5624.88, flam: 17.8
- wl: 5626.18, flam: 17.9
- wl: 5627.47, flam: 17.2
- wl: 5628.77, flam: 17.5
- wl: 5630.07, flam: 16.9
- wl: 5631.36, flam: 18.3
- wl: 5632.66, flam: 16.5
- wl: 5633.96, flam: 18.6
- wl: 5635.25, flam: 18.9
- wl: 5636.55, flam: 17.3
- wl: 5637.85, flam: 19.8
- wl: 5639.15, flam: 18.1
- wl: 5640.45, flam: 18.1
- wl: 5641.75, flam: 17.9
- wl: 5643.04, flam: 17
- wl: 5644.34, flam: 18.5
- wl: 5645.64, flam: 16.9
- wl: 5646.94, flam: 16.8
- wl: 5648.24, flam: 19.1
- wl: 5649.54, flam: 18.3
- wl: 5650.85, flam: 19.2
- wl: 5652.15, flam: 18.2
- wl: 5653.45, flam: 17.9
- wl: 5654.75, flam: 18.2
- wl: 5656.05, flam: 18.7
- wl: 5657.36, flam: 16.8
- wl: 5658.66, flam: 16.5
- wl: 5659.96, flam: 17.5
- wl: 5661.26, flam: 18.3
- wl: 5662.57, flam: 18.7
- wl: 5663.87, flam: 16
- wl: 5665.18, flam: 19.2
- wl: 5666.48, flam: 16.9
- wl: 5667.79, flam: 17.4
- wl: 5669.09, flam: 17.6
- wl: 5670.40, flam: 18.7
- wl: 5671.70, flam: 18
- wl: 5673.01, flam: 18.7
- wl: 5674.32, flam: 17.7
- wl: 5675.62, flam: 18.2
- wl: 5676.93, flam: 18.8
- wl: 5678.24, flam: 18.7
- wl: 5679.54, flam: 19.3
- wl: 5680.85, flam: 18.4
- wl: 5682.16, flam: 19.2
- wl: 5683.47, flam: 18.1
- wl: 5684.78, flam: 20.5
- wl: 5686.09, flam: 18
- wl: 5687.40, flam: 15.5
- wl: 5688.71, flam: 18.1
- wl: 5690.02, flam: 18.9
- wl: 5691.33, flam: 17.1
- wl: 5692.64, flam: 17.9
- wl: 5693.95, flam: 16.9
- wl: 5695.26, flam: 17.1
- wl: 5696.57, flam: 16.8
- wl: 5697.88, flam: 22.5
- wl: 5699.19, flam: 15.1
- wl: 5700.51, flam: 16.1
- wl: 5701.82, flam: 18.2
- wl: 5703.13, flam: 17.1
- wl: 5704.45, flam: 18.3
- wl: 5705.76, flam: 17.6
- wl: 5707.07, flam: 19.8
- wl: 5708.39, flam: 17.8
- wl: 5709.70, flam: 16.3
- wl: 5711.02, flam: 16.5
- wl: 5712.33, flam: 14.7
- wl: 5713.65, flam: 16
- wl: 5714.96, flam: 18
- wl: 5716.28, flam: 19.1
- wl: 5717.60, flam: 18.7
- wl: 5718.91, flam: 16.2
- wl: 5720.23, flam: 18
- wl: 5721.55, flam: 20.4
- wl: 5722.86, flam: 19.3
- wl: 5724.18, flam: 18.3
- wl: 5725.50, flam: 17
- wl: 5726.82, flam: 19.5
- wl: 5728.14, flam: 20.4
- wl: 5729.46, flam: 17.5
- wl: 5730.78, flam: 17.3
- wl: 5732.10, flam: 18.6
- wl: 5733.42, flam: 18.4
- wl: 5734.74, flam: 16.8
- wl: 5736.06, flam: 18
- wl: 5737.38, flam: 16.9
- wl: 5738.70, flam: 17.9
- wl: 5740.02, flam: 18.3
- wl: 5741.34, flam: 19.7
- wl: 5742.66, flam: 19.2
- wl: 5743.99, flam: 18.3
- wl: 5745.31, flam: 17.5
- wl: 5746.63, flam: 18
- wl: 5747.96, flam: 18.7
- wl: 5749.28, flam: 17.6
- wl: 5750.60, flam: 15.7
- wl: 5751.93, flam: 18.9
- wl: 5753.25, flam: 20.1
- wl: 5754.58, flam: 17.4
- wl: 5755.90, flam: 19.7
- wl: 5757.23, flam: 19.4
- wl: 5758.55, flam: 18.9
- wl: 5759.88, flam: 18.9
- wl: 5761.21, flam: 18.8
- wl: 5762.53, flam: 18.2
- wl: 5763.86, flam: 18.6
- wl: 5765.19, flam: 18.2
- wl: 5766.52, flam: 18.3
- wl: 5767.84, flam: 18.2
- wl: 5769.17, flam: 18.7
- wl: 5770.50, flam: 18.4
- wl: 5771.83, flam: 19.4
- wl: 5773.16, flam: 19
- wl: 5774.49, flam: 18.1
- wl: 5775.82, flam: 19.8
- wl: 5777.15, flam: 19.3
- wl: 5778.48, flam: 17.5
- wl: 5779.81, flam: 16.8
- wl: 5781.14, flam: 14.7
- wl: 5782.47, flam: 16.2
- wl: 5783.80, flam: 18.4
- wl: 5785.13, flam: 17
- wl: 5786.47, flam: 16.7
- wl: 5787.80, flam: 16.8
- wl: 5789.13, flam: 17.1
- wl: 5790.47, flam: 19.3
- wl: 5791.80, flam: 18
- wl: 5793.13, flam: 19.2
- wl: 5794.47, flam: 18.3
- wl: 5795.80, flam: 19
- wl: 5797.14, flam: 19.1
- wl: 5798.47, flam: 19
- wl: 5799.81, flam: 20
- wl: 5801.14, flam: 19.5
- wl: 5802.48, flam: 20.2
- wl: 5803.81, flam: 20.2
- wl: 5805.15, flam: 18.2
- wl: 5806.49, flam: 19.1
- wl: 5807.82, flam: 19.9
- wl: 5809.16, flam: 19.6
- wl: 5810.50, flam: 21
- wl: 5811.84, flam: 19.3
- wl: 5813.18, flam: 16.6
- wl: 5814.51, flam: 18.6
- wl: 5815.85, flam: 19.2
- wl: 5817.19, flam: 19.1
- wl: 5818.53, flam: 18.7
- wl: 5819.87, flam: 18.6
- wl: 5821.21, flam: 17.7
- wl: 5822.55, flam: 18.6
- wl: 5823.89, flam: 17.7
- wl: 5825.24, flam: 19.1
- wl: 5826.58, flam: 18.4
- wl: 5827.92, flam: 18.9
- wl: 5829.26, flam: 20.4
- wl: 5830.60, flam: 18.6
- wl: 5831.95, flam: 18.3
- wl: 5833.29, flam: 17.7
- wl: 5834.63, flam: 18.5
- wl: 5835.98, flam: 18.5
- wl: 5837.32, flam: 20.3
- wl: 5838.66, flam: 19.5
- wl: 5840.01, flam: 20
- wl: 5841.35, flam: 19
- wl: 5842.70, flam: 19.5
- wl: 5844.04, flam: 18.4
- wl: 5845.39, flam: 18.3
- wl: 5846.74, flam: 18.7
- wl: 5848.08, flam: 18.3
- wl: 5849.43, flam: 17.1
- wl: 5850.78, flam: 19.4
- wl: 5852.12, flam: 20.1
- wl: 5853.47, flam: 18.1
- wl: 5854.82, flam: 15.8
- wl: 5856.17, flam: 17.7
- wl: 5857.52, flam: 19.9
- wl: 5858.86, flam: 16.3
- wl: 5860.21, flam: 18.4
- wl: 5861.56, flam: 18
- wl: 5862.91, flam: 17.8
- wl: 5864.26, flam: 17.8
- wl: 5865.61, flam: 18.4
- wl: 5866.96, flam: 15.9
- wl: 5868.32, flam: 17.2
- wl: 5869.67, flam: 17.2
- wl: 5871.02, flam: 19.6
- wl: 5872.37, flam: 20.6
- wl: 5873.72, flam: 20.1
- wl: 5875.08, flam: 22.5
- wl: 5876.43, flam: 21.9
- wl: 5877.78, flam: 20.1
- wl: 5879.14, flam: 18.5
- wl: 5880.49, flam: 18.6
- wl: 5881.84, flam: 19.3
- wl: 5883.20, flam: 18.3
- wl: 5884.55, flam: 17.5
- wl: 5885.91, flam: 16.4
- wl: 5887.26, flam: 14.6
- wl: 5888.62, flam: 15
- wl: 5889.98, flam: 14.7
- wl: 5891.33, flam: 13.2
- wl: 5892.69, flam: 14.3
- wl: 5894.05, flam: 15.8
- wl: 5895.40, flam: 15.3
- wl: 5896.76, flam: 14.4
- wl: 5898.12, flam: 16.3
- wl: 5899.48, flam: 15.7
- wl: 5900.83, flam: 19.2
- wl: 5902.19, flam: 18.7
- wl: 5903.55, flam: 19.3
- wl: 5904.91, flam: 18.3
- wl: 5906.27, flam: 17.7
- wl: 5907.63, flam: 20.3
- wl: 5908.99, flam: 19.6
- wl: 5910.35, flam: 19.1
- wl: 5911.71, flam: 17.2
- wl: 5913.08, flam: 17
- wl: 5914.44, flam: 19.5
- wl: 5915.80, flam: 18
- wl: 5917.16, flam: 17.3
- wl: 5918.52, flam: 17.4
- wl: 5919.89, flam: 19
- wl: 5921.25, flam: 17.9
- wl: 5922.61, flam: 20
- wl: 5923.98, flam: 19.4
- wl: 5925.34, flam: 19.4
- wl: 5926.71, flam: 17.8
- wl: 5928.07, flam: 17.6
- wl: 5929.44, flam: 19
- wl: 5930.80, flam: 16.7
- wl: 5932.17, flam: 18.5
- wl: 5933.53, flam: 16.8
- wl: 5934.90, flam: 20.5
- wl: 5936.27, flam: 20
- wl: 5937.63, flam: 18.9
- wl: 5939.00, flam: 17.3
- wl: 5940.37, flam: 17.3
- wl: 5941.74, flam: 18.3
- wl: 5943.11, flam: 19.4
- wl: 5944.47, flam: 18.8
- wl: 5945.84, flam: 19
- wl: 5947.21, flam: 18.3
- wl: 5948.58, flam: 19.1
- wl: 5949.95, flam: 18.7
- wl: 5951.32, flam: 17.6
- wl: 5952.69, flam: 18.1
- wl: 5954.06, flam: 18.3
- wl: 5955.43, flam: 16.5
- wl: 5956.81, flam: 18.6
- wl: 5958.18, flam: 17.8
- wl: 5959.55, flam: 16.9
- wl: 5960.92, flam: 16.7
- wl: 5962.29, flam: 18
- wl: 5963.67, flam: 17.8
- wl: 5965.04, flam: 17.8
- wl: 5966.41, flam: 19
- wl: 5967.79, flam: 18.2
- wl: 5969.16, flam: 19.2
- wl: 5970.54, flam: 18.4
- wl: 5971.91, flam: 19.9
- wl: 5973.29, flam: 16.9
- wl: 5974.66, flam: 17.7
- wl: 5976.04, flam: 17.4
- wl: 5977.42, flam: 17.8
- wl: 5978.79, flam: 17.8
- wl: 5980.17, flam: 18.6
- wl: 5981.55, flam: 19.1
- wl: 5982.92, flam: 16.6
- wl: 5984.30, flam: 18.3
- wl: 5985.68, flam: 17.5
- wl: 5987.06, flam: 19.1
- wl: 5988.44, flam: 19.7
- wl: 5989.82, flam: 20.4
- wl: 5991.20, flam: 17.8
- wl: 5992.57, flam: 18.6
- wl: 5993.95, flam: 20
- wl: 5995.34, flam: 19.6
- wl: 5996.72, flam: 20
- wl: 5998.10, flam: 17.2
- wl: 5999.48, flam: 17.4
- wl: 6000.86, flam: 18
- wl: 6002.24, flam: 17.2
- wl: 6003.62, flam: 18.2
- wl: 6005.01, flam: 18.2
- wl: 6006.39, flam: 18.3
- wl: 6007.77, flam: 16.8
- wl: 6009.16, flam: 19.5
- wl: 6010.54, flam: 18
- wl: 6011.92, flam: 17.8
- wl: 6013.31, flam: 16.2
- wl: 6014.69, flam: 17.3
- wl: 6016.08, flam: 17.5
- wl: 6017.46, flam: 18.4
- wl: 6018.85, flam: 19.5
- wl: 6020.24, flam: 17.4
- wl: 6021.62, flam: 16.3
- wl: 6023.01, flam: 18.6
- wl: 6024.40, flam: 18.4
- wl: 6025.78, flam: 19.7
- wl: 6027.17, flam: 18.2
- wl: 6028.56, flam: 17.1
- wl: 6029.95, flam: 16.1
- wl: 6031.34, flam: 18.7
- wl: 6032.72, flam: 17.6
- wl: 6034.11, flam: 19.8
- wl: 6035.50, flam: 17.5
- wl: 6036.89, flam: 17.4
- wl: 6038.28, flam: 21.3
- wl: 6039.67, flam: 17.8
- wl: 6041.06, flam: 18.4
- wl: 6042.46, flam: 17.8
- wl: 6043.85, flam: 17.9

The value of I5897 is 0.12 mag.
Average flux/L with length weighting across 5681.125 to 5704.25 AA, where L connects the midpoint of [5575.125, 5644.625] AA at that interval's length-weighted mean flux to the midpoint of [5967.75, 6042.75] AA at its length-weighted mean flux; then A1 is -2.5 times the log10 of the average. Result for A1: 0.00 mag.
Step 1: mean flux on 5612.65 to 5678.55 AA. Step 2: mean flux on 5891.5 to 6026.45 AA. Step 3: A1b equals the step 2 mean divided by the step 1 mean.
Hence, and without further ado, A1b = 1.01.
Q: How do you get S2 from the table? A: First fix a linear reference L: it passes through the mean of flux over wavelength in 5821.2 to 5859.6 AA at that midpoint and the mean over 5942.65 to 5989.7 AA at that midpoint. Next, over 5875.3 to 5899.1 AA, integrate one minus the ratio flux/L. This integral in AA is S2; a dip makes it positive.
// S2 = 2.1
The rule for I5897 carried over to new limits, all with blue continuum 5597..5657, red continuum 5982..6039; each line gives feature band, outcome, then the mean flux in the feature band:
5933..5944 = -0.025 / 18.6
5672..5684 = -0.037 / 18.5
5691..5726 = 0.018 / 17.7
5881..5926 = 0.043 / 17.4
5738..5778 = -0.033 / 18.6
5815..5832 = -0.039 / 18.7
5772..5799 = 0.002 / 18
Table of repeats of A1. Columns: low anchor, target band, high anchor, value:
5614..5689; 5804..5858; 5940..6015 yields -0.04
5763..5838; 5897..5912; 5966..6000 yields 0.02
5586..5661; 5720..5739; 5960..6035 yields -0.03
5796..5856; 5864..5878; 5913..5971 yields -0.03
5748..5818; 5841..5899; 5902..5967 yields 0.04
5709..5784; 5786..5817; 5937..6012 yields -0.04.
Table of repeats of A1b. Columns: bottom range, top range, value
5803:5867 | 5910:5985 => 0.98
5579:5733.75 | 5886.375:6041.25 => 1.01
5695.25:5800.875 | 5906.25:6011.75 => 1.01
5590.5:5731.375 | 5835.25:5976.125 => 1.02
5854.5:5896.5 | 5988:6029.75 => 1.03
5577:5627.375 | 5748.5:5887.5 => 1.05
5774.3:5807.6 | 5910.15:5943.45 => 1.00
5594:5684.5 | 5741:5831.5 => 1.03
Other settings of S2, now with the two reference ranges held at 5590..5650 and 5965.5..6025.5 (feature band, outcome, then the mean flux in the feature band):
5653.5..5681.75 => -0.4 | 18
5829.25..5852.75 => -1.1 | 18.9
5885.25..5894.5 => 1.7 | 14.8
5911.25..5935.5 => -0.2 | 18.3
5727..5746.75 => -0.4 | 18.2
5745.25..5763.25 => -0.6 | 18.4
